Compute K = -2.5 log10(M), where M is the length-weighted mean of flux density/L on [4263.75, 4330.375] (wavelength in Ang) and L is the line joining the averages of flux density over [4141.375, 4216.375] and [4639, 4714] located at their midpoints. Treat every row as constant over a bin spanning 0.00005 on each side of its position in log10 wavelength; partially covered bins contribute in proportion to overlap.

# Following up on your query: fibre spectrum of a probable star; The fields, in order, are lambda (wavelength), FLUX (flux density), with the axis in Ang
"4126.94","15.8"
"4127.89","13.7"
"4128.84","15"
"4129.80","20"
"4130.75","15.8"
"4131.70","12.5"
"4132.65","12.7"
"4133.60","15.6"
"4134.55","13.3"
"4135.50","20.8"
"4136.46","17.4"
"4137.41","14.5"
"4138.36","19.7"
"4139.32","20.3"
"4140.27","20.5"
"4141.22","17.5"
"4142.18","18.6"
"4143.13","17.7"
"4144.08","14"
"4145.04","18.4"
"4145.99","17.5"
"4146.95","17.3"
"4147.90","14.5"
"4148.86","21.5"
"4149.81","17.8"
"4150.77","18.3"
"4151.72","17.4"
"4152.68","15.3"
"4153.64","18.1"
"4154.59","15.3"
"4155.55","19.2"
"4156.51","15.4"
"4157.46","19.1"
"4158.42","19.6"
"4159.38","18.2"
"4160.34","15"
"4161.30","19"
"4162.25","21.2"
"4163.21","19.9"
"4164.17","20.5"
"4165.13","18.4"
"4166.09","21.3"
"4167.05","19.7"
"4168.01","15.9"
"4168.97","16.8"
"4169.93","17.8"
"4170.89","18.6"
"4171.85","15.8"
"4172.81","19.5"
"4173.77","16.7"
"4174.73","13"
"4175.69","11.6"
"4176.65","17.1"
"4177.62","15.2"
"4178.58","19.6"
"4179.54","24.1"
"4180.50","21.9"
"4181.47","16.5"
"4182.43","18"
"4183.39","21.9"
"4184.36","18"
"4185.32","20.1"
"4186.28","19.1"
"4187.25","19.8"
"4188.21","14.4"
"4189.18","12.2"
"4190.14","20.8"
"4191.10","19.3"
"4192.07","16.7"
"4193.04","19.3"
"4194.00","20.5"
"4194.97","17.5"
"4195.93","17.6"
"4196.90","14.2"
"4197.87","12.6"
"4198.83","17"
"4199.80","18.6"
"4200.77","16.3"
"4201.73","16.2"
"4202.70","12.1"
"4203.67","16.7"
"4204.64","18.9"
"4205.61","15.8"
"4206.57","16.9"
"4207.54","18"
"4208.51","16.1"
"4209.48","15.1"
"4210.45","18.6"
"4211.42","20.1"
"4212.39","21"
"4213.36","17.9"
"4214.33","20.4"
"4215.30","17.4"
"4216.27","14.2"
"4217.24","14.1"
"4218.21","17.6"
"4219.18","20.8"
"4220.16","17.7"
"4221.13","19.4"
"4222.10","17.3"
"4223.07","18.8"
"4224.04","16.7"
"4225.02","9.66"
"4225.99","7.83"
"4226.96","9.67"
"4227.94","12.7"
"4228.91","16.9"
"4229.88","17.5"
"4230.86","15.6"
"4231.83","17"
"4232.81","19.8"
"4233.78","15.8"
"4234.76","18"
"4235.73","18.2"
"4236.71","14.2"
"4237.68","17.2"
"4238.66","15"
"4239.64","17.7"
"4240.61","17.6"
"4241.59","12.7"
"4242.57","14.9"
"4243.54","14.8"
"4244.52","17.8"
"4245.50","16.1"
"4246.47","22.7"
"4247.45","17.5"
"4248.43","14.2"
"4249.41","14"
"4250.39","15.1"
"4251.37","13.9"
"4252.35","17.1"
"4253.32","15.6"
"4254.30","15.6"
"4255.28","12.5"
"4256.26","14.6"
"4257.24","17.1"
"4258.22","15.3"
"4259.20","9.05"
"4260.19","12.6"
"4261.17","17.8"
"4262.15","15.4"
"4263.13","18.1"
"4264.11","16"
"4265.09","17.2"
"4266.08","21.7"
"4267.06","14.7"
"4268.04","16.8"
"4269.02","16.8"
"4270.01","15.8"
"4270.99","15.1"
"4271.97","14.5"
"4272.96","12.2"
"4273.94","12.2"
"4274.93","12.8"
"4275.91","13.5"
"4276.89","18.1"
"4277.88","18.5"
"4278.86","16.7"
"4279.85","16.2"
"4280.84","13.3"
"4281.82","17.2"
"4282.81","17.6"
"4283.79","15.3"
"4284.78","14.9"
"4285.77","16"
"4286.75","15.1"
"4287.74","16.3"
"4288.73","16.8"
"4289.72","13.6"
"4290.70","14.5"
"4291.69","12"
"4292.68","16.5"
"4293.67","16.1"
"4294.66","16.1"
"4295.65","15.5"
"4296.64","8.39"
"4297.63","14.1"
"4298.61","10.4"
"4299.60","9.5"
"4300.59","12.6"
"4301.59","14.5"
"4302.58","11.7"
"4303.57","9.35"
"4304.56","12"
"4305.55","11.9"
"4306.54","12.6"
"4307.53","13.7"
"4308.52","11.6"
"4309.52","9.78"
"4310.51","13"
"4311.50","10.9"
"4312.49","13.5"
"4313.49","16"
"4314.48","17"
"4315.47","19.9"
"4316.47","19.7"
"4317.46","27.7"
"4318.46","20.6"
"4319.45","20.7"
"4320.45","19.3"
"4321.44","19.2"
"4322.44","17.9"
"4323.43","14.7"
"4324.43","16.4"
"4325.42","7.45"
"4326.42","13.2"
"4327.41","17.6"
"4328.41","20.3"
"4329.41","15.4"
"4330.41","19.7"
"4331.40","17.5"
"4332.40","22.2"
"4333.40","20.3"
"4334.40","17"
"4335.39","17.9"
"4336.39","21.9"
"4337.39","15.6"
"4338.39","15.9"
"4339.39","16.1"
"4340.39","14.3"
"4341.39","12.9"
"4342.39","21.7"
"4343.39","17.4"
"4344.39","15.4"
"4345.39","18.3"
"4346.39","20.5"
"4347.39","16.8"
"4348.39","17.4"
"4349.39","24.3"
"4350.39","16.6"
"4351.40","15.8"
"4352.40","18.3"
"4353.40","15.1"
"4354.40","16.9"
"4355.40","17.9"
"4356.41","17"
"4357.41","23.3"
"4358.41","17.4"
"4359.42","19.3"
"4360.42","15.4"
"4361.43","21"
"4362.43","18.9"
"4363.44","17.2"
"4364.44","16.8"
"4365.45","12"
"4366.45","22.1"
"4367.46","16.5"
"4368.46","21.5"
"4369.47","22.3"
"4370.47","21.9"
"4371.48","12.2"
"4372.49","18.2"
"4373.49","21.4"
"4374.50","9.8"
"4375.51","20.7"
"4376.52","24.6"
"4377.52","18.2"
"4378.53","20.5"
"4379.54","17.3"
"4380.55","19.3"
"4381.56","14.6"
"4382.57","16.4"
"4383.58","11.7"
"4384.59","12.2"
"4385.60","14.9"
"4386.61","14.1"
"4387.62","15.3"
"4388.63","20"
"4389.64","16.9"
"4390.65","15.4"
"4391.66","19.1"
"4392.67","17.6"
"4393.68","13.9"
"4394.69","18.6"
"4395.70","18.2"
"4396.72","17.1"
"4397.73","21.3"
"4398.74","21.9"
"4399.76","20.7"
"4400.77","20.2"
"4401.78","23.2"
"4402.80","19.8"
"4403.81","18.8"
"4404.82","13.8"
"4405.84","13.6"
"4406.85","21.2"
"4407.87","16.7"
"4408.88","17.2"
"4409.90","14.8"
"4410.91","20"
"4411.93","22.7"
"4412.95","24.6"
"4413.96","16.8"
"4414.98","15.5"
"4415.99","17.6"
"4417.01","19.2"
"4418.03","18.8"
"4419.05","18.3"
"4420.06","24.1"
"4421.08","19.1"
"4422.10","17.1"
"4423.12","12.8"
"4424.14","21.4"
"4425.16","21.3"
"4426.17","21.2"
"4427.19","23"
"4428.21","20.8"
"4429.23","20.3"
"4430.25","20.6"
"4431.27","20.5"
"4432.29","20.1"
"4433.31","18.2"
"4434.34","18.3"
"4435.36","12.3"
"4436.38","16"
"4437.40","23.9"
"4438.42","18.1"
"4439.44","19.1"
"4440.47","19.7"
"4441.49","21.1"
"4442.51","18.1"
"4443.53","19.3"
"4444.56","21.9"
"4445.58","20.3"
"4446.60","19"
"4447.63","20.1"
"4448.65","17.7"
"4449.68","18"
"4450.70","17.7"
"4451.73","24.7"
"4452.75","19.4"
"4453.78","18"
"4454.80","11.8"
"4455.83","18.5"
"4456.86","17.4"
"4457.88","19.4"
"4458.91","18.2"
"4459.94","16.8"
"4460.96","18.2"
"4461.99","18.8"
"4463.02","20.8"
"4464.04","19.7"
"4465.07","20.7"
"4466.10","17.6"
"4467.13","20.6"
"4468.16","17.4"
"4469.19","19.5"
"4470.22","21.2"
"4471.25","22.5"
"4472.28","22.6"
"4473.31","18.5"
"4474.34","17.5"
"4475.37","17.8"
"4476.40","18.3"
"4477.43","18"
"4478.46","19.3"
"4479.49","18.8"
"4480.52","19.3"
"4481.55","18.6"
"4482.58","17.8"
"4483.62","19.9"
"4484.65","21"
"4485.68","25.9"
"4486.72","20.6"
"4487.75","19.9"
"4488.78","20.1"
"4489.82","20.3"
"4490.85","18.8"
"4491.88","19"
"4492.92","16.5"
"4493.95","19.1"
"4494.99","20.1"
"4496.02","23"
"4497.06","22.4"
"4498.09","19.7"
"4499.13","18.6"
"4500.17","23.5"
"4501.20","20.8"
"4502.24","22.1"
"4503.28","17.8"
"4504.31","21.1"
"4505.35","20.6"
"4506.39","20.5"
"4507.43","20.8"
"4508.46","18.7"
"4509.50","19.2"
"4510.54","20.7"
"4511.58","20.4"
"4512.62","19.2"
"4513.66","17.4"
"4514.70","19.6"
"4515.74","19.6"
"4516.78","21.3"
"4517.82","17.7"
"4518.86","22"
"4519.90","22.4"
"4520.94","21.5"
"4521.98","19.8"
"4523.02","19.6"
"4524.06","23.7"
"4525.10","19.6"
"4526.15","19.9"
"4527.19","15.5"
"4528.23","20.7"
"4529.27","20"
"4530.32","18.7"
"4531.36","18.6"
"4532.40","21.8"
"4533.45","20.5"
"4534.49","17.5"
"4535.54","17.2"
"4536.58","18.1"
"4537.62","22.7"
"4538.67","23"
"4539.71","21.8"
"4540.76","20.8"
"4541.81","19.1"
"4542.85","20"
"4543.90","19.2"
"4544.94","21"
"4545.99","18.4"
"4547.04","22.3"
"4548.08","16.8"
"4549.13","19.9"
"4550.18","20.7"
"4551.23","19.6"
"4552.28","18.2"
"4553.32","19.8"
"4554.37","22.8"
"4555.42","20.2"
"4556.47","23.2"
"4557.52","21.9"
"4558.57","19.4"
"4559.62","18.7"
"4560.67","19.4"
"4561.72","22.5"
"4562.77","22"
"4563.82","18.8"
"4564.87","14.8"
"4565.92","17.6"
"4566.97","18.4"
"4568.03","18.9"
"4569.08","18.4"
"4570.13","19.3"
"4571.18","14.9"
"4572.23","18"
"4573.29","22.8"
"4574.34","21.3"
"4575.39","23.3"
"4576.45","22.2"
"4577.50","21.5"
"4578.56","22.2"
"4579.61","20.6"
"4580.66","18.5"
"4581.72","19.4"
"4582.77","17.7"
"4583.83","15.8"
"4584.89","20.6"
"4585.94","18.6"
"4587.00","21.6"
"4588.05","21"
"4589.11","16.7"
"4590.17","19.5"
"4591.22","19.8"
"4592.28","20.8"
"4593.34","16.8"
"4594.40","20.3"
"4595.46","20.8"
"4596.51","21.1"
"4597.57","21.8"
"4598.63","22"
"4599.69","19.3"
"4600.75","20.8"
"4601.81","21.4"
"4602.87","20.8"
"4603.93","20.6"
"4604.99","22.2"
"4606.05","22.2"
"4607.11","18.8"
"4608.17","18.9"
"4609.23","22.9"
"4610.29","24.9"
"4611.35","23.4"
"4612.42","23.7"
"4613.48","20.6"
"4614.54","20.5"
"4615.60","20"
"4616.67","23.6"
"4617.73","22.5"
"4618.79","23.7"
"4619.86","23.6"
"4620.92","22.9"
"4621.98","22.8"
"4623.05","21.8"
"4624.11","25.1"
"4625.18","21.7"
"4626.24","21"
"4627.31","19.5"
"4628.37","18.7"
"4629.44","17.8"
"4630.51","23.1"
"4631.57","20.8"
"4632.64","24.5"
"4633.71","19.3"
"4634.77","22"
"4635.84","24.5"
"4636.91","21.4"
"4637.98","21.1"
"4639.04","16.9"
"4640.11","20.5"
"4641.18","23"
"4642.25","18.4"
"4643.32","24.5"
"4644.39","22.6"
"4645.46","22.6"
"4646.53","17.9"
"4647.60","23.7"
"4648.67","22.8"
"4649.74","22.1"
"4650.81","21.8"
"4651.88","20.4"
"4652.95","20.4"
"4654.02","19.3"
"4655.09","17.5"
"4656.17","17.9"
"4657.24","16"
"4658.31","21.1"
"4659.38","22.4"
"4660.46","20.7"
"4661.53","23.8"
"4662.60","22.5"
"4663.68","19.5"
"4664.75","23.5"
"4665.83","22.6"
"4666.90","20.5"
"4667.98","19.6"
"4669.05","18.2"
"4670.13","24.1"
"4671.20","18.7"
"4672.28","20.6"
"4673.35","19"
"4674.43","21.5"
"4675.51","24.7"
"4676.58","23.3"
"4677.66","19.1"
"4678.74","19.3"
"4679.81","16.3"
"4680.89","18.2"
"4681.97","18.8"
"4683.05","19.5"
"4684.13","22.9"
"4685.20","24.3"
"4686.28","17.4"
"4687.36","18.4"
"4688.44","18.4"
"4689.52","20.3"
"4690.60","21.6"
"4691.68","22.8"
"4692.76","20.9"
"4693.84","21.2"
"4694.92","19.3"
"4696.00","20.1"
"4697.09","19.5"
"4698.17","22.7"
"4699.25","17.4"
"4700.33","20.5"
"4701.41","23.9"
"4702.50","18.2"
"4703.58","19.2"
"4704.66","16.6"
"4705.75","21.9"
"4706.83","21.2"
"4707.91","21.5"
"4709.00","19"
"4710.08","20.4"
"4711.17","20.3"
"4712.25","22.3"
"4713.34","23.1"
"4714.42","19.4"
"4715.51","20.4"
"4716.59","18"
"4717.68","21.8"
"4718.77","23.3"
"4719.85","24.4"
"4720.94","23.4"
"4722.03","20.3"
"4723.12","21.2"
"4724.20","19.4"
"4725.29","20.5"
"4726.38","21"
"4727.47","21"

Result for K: 0.20 mag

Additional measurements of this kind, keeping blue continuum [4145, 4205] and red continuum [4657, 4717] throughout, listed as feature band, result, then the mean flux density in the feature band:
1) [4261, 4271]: 0.080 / 16.9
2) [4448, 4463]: 0.055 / 18.3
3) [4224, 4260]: 0.181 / 15.3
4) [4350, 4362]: 0.050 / 17.8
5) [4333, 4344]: 0.077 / 17.3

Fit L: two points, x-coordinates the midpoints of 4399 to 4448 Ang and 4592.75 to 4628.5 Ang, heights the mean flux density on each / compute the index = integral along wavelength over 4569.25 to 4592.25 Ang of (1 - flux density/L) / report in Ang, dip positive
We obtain 1.5 Ang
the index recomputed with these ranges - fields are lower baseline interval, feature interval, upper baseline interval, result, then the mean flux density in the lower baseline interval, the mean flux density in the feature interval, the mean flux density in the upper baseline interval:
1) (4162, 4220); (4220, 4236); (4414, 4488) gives 2.0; 17.7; 15.7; 19.2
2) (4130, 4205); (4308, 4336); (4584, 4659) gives 2.5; 17.5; 17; 21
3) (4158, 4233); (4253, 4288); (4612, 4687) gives 4.7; 17.3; 15.5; 21.1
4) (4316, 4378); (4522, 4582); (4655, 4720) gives -1.2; 18.1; 19.9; 20.5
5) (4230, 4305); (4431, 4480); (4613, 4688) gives -2.4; 15.3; 19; 21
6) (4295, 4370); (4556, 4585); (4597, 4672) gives 0.9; 16.6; 19.7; 21.3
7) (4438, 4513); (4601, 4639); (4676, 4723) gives -2.9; 19.6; 21.7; 20.5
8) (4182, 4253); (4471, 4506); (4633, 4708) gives -1.7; 16.7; 20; 20.6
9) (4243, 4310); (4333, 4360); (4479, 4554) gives -2.5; 14.8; 17.8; 20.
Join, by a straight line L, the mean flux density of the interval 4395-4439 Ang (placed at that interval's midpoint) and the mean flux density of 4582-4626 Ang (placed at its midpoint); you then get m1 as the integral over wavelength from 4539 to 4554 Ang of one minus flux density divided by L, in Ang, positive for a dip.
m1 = 0.41 Ang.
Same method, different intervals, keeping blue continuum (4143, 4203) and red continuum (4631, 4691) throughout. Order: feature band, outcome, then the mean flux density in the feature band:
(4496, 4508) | -0.6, 20.8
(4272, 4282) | 1.8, 15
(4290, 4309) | 5.8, 12.8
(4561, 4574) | 0.8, 18.9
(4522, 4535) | 0.2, 19.7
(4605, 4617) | -0.8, 21.8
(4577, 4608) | 0.4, 20.1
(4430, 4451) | 0.3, 19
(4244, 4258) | 1.7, 16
